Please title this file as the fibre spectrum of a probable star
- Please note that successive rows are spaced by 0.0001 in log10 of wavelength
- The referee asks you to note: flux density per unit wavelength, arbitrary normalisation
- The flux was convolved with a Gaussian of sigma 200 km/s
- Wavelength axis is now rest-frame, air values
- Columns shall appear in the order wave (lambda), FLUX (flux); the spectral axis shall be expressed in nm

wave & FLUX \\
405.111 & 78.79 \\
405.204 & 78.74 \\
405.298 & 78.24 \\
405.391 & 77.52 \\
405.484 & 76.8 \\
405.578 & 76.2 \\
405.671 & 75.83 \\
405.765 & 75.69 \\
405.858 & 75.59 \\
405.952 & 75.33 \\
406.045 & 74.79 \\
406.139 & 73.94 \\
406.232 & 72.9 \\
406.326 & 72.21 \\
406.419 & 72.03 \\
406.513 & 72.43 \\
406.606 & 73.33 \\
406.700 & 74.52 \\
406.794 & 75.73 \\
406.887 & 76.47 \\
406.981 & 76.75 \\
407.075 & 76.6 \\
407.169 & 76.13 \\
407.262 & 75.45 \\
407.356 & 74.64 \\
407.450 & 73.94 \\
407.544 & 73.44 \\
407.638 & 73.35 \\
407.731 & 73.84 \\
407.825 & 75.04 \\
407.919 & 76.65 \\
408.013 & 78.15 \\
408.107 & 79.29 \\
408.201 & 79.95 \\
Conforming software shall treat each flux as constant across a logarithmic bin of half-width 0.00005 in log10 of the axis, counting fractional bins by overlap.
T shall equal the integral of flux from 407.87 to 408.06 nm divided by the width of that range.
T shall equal 77.3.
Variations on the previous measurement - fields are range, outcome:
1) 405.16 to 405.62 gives 77.4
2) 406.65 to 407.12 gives 75.9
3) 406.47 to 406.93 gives 74.6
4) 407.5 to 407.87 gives 74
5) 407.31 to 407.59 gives 73.9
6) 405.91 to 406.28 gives 74.2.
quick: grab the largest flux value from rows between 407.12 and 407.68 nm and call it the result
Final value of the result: 76.13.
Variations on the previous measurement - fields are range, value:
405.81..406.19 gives 75.59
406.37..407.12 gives 76.75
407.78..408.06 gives 78.15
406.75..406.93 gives 76.47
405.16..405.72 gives 78.74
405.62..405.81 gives 75.83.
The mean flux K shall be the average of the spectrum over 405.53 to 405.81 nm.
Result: 75.7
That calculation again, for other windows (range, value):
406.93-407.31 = 76.2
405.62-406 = 75.7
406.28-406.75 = 72.9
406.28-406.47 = 72.2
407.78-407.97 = 75.8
